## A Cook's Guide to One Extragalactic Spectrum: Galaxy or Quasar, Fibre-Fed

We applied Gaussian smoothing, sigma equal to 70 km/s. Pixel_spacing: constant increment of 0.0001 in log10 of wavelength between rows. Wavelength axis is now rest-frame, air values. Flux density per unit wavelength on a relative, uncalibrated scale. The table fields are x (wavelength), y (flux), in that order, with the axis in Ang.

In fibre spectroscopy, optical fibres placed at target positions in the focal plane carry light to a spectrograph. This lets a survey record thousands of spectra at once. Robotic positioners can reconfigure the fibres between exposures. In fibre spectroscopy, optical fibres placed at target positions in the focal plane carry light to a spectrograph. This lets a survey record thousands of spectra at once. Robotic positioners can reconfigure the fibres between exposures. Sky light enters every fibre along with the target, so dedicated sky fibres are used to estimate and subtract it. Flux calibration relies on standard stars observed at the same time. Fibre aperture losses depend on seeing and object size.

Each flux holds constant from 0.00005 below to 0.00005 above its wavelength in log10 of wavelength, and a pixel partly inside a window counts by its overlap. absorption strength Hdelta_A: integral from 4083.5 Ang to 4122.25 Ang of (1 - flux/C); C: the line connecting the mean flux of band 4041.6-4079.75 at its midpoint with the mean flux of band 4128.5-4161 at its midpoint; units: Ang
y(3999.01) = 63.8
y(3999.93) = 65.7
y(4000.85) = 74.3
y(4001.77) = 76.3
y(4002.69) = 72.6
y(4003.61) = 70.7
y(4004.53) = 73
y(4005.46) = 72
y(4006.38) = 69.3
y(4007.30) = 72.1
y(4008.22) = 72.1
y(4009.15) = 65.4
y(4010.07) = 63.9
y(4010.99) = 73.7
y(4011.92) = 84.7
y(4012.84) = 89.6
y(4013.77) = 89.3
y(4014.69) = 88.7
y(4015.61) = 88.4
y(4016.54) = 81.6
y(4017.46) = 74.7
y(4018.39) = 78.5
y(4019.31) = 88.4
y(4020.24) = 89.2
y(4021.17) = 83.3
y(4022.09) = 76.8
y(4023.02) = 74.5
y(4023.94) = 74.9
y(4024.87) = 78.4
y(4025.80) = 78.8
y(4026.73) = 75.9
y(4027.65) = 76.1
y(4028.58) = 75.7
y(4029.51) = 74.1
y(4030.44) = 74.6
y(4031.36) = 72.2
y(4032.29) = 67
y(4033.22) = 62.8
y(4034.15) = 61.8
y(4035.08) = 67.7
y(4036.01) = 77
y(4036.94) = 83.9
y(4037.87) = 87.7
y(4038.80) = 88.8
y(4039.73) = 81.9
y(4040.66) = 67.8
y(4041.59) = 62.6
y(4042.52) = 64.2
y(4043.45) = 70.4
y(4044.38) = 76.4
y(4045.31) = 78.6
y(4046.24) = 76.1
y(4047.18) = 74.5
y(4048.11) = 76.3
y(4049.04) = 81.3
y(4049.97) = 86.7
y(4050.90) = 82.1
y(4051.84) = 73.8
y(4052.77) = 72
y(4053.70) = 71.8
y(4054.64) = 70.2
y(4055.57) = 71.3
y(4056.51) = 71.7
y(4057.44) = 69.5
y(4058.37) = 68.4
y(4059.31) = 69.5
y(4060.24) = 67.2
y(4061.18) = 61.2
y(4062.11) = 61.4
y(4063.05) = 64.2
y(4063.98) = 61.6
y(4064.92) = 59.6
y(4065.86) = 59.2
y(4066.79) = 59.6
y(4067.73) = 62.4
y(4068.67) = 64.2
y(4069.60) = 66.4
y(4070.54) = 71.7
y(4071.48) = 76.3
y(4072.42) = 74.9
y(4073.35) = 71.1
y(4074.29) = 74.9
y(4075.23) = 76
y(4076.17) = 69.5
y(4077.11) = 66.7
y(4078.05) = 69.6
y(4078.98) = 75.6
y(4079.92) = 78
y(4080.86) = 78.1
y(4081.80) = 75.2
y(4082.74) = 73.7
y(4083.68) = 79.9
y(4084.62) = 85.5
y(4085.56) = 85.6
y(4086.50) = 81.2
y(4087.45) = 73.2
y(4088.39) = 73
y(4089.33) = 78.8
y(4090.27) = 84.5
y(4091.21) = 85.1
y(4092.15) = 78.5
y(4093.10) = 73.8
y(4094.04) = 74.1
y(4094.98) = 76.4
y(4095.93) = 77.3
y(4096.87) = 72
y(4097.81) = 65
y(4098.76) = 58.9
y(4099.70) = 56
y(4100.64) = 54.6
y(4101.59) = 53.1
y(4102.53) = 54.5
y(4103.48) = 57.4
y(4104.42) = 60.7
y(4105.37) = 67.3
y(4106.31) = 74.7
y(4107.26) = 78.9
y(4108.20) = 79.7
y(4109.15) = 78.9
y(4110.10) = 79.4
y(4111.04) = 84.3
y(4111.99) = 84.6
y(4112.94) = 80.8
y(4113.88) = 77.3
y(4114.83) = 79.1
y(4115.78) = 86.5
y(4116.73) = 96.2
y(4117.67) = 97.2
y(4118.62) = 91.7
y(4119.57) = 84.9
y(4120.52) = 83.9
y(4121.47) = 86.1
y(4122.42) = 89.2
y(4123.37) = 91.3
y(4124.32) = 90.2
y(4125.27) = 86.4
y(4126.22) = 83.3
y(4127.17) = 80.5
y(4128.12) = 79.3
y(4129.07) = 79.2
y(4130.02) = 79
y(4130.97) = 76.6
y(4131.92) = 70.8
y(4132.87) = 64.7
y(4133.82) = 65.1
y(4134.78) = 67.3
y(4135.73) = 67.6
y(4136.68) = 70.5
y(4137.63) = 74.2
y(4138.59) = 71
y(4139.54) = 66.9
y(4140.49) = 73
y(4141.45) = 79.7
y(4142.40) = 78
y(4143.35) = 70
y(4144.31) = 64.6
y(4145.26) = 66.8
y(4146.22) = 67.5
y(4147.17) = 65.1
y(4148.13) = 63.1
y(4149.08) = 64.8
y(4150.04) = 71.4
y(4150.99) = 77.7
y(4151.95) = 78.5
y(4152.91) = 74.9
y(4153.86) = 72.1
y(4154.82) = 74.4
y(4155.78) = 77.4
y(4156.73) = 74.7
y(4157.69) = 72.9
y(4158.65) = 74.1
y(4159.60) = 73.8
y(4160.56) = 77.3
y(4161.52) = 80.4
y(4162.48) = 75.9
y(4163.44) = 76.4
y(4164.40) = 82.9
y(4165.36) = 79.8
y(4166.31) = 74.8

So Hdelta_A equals -2.86 Ang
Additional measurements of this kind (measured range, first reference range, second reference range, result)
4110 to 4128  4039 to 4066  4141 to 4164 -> -3.4 Ang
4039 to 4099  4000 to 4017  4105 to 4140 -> 4.2 Ang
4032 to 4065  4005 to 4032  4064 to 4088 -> 1.2 Ang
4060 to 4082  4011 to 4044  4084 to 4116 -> 2.0 Ang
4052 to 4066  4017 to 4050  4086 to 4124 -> 1.7 Ang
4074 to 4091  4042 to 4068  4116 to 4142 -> -0.7 Ang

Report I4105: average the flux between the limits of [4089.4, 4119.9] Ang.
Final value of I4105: 75.1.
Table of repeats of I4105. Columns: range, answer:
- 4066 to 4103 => 71.8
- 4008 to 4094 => 74.5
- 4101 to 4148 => 76.1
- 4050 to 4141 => 74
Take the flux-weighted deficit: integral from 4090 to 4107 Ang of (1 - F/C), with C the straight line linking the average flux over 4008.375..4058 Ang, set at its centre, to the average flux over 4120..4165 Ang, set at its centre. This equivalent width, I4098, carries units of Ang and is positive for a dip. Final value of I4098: 1.7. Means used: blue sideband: 76.3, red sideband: 75.1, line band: 67.9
